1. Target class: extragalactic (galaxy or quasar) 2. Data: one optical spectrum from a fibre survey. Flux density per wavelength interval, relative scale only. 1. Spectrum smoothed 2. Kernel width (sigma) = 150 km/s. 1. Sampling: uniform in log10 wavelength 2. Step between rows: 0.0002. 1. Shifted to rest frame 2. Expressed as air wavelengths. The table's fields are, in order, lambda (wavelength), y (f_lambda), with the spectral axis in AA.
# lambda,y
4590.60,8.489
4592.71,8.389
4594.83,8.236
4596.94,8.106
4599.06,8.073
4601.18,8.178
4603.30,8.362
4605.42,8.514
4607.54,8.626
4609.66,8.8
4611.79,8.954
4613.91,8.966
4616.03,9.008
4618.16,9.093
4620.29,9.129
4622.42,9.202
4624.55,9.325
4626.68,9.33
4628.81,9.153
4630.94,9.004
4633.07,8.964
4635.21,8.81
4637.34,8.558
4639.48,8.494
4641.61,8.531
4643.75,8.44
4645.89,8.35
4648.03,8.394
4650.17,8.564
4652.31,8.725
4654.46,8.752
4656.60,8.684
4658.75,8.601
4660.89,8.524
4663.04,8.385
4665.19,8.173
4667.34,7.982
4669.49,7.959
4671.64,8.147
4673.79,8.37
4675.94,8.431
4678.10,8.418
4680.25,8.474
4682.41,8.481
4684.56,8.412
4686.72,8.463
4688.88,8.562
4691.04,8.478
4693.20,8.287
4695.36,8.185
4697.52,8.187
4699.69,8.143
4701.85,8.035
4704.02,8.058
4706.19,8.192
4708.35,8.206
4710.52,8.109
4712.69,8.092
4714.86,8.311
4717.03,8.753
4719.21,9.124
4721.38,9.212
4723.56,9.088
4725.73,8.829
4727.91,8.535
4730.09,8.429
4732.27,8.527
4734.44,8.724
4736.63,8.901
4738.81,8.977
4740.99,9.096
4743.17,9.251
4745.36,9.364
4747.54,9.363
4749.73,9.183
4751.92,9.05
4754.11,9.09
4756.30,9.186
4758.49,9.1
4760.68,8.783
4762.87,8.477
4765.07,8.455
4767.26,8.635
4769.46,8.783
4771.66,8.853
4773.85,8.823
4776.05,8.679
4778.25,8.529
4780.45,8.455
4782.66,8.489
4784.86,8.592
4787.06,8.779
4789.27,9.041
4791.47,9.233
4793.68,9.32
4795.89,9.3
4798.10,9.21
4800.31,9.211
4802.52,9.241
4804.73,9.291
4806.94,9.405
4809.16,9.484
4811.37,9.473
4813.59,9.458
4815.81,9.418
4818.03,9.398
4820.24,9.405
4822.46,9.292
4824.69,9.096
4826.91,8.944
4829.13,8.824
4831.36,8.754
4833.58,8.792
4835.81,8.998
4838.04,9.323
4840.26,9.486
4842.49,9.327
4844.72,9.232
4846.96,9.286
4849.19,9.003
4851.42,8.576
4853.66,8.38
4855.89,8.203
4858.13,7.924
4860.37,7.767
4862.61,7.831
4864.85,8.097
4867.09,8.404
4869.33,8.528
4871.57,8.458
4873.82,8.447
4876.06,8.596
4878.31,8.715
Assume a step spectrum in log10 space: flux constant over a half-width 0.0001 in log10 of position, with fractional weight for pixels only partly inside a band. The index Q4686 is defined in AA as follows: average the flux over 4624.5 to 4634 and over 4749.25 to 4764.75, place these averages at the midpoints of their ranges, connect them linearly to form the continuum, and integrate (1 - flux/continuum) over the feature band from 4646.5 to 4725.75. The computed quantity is 5.6 AA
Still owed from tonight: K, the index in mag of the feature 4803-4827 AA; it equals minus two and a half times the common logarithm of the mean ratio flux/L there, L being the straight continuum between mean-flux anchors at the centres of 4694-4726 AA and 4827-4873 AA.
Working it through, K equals -0.09 mag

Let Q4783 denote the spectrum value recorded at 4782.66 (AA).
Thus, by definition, 8.489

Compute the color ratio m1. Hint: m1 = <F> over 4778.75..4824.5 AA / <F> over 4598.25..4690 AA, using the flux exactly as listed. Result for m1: 1.06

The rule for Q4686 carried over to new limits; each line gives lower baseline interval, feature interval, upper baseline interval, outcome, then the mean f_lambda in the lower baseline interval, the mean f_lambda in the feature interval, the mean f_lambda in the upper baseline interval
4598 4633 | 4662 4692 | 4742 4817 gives 2.0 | 8.86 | 8.34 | 9.03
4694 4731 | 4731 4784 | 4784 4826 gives -0.2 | 8.44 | 8.86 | 9.25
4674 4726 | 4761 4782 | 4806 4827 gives 0.8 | 8.43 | 8.63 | 9.35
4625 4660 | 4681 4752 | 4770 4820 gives 2.2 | 8.72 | 8.62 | 9.08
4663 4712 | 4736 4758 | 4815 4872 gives -1.8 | 8.26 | 9.15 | 8.8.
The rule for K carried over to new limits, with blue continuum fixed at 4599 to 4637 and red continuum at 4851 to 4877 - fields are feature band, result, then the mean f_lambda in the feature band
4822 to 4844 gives -0.09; 9.08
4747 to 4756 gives -0.08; 9.15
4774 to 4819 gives -0.08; 9.09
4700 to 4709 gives 0.07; 8.13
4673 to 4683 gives 0.04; 8.43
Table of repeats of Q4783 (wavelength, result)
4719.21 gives 9.124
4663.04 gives 8.385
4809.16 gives 9.484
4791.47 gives 9.233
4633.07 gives 8.964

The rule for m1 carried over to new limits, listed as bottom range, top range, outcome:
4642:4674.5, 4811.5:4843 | 1.09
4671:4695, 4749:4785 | 1.04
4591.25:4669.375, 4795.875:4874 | 1.03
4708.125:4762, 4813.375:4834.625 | 1.03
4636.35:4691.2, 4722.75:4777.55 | 1.05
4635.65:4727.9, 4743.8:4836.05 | 1.07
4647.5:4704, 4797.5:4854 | 1.10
